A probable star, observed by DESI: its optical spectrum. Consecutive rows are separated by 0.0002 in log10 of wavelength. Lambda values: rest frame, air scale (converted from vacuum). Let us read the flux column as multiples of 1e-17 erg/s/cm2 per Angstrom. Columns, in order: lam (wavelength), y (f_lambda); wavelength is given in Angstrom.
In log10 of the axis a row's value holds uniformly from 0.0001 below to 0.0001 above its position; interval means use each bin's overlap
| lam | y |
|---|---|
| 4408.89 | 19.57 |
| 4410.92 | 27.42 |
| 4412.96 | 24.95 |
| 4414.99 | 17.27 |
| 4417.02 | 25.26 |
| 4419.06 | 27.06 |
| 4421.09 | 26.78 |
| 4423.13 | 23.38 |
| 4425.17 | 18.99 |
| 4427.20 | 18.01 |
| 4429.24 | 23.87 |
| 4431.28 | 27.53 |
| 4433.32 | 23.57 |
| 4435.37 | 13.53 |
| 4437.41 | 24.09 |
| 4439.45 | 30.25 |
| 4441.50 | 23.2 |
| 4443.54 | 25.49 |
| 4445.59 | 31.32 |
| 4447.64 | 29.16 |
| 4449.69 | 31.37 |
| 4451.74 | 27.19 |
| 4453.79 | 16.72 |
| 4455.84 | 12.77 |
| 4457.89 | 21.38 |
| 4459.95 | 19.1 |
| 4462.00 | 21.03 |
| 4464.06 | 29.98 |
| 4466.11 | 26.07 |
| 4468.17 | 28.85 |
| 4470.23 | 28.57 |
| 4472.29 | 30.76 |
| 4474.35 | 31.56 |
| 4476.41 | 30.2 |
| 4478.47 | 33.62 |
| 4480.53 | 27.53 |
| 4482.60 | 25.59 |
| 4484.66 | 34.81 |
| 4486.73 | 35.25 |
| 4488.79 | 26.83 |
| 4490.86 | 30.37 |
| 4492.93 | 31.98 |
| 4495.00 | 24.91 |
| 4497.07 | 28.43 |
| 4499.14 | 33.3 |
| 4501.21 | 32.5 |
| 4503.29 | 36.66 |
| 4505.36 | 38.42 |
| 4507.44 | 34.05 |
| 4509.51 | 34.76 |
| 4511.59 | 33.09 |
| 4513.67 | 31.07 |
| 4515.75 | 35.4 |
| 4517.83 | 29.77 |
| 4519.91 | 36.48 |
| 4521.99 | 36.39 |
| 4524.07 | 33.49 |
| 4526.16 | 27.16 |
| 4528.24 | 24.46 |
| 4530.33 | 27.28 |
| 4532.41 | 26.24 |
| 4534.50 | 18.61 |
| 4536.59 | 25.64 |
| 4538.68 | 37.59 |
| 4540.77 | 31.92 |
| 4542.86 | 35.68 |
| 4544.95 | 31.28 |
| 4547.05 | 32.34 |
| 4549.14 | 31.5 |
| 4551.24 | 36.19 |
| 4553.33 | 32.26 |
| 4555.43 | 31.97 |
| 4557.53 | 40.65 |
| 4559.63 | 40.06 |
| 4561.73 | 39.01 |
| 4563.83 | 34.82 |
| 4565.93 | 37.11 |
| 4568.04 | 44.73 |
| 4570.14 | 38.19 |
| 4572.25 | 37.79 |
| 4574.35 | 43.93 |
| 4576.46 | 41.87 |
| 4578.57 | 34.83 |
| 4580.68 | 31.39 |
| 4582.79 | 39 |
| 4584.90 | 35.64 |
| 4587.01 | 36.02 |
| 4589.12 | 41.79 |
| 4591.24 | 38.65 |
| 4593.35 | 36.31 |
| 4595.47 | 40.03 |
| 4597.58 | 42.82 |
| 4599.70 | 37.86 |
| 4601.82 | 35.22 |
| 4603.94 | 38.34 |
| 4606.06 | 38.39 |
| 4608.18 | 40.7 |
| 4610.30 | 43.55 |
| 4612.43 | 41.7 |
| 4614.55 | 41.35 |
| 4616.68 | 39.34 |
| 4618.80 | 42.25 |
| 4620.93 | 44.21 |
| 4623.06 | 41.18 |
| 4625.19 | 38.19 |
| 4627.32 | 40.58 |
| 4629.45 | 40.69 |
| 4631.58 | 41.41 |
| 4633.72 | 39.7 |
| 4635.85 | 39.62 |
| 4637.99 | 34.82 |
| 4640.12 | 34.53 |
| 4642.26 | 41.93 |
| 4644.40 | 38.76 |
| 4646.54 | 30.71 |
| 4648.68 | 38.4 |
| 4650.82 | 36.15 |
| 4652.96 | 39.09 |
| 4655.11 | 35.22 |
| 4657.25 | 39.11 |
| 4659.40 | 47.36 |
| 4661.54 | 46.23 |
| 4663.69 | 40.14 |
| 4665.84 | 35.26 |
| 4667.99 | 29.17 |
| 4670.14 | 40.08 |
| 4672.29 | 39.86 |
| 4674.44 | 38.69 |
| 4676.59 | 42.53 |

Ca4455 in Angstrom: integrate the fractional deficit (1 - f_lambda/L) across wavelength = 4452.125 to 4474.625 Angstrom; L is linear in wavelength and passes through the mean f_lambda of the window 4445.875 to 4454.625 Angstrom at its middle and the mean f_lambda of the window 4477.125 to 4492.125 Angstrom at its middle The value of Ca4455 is 3.4 Angstrom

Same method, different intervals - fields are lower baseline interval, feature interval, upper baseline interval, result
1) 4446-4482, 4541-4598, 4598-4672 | -4.7 Angstrom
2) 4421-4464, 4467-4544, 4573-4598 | -3.2 Angstrom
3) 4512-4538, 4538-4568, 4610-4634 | -2.3 Angstrom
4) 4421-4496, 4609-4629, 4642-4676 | -3.0 Angstrom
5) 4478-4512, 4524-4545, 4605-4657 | 3.3 Angstrom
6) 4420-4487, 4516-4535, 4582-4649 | 1.3 Angstrom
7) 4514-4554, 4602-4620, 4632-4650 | -2.4 Angstrom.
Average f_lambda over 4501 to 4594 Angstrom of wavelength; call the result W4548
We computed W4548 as 34.6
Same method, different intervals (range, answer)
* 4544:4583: 36.7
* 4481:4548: 31.3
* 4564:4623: 39.3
